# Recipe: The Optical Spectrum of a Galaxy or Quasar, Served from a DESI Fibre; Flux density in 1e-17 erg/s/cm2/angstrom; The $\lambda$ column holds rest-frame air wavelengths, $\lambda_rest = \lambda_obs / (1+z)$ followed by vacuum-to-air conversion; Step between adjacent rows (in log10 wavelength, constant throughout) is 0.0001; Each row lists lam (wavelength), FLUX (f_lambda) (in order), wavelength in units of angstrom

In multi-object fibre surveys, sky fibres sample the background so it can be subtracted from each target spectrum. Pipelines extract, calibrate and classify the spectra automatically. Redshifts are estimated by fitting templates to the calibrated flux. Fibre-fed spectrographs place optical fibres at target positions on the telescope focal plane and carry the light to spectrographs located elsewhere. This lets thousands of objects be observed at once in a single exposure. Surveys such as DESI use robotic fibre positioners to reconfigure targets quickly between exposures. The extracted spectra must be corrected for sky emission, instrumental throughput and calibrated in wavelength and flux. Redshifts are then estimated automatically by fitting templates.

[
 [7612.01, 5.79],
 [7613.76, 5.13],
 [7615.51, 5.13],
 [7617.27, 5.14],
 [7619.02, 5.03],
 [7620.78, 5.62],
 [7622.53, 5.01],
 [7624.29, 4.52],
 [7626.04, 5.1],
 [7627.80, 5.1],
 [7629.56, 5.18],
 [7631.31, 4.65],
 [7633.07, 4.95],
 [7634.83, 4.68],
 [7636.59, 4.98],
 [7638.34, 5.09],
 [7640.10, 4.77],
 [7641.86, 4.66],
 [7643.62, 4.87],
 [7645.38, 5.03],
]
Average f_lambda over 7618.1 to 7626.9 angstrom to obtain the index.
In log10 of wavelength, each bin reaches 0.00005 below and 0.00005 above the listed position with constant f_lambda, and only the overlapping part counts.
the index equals 5.06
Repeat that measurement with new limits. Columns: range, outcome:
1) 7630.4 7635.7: 4.77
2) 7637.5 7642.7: 4.84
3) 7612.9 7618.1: 5.13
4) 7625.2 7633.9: 4.99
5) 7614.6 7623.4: 5.19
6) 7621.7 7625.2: 4.77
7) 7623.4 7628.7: 4.9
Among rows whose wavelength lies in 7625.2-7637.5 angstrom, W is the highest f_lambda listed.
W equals 5.18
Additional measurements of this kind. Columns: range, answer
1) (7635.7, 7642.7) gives 5.09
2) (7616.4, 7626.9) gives 5.62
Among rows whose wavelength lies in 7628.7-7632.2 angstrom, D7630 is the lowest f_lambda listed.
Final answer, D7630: 4.65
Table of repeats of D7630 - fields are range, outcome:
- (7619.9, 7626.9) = 4.52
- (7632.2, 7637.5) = 4.68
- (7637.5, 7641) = 4.77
